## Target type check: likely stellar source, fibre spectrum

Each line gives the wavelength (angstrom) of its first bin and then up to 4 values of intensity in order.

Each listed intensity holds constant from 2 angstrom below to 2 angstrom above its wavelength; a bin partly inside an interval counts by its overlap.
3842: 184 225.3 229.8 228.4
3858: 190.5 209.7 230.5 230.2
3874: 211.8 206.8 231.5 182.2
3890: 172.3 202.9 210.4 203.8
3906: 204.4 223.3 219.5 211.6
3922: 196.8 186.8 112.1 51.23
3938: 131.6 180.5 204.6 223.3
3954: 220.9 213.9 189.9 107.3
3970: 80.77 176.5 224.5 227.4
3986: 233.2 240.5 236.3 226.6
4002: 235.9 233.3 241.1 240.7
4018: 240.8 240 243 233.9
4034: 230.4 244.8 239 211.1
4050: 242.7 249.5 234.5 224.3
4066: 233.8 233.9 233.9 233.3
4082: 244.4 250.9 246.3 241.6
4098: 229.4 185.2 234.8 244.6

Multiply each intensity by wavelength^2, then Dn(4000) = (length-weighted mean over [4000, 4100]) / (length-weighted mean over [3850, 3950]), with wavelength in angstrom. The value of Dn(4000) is 1.32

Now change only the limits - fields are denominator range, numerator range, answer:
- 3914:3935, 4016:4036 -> 1.54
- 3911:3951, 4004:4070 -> 1.45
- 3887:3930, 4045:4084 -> 1.28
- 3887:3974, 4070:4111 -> 1.42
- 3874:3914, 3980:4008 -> 1.20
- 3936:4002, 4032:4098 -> 1.27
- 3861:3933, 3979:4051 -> 1.25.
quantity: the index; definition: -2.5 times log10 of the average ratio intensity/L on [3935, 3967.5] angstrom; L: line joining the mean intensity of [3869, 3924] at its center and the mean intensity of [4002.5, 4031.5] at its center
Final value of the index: 0.220 mag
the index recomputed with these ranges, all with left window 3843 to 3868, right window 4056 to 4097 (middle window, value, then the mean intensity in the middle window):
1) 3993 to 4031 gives -0.03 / 237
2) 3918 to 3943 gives 0.46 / 147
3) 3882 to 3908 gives 0.12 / 199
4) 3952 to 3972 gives 0.36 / 163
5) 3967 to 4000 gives 0.13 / 203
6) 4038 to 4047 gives 0.02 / 231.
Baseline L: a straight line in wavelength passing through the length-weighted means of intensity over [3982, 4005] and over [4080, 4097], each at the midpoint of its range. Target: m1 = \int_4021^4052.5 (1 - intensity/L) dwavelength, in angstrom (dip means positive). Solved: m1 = 0.41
